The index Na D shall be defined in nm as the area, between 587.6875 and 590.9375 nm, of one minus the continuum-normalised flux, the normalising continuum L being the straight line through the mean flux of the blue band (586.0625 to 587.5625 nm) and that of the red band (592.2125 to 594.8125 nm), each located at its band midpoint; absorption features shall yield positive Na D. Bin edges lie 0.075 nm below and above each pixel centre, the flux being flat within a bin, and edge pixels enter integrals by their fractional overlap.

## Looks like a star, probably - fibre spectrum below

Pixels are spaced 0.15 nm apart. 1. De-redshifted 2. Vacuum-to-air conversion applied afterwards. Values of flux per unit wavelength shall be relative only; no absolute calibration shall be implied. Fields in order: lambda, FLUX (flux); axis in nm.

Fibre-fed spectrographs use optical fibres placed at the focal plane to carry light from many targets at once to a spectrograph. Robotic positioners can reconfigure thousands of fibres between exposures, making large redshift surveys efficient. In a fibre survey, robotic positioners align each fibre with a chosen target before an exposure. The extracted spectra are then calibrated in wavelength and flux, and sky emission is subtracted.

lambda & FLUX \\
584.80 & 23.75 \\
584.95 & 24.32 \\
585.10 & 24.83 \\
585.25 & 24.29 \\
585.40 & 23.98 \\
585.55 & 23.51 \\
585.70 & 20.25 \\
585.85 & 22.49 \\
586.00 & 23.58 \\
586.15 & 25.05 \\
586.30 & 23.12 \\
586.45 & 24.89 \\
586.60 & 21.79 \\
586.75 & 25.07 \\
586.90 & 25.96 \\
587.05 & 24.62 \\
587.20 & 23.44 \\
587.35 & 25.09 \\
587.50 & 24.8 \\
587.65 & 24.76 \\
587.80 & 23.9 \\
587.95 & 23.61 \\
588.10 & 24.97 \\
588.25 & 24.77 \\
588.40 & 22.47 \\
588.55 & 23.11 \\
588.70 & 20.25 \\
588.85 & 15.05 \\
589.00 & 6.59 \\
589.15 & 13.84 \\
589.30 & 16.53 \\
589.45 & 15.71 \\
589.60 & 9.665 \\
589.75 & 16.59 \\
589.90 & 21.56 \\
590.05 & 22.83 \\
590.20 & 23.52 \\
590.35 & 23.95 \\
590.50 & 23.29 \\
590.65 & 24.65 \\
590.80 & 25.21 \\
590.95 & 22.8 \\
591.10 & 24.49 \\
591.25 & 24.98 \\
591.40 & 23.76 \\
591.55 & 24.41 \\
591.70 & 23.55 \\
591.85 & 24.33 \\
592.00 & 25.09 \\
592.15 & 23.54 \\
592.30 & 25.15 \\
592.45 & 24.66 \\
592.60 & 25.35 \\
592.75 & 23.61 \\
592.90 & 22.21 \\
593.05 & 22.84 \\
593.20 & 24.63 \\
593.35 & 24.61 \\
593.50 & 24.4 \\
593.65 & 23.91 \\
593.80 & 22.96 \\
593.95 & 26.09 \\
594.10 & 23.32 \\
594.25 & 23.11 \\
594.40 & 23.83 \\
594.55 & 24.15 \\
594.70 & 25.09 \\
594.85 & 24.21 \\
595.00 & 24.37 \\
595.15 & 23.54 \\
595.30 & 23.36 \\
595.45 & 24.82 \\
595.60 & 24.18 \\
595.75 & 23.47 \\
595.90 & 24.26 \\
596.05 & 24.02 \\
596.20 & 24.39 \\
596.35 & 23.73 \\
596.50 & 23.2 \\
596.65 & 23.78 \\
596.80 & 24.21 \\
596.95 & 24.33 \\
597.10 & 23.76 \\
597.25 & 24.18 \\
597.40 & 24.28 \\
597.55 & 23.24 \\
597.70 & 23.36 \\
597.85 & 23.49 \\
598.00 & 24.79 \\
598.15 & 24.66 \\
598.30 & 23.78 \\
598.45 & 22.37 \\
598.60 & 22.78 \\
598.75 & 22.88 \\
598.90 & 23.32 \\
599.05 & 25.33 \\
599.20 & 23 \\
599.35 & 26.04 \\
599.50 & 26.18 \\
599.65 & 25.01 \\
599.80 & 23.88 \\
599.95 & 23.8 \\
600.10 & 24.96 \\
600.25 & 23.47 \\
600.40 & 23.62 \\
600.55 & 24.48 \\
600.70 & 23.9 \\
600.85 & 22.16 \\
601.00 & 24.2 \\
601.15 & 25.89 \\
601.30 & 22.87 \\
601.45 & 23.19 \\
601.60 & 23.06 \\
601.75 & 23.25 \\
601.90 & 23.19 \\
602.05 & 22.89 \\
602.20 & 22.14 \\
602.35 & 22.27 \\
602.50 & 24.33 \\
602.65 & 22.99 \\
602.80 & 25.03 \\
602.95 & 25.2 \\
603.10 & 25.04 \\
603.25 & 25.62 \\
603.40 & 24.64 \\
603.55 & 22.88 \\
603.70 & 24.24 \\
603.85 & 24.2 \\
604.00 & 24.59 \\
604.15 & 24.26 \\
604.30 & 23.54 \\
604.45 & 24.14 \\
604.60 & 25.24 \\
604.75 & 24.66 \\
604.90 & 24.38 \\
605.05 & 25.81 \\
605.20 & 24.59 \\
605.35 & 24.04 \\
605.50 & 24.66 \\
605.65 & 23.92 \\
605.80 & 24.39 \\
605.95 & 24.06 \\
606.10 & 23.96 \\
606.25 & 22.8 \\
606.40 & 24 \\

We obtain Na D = 0.545 nm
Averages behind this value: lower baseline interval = 24.4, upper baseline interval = 24.1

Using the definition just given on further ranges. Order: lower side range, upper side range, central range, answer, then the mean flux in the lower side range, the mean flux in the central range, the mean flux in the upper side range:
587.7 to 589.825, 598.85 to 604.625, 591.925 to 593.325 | -0.28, 18.4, 24.1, 24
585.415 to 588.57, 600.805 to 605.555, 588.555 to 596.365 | 0.47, 23.9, 22.5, 24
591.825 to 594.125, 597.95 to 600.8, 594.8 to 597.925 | 0.03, 24.2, 23.9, 24.1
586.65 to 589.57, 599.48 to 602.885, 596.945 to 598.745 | -0.05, 21.1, 23.7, 23.7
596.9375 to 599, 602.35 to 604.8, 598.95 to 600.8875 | -0.03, 23.7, 24.3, 24.3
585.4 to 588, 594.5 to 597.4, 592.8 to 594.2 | 0.01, 23.9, 23.9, 24.1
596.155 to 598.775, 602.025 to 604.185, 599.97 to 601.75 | 0.01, 23.7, 23.8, 24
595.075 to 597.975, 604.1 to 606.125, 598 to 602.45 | 0.06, 23.9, 23.8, 24.4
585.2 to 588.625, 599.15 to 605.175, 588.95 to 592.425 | 0.39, 23.9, 21.3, 24.1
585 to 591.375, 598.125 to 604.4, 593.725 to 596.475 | -0.12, 22.1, 24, 23.9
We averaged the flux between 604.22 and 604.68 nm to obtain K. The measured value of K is 24.3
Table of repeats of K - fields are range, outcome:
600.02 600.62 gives 24.1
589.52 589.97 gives 15.9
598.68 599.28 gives 23.7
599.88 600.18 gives 24.4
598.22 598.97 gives 23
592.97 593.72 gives 24.1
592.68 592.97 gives 22.9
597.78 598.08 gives 24.2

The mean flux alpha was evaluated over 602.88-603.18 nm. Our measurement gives 25.1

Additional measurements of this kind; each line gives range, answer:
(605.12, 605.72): 24.3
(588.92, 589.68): 12.5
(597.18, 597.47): 24.2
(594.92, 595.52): 24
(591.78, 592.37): 24.5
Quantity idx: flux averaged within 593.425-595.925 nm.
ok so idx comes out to 24.1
